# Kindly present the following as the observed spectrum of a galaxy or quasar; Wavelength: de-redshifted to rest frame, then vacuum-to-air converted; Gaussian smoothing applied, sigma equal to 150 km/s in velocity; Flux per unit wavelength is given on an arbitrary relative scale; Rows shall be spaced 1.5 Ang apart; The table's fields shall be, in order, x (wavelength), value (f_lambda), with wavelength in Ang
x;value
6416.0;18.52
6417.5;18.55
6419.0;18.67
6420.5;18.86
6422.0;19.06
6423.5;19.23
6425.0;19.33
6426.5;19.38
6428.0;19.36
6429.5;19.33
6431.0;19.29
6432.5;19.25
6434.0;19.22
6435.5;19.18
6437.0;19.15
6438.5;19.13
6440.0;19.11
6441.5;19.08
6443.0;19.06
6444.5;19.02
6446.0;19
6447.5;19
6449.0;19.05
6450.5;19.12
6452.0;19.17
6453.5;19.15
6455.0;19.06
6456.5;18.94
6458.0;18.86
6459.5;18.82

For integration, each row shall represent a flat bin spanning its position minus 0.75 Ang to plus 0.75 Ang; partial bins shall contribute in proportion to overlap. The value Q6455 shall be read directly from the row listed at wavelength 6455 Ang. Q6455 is 19.06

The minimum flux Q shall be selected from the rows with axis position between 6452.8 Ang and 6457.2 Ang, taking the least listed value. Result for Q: 18.94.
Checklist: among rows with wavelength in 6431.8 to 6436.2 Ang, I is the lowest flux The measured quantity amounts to 19.18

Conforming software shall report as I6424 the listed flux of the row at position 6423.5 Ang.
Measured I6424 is 19.23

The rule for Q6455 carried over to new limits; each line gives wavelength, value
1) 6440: 19.11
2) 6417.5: 18.55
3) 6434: 19.22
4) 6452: 19.17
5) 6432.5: 19.25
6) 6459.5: 18.82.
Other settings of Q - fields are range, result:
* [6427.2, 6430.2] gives 19.33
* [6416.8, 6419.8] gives 18.55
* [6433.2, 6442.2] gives 19.08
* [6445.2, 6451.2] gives 19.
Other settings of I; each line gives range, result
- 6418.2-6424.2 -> 18.67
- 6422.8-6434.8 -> 19.22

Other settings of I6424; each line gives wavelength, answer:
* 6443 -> 19.06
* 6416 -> 18.52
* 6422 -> 19.06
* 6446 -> 19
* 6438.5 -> 19.13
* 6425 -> 19.33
